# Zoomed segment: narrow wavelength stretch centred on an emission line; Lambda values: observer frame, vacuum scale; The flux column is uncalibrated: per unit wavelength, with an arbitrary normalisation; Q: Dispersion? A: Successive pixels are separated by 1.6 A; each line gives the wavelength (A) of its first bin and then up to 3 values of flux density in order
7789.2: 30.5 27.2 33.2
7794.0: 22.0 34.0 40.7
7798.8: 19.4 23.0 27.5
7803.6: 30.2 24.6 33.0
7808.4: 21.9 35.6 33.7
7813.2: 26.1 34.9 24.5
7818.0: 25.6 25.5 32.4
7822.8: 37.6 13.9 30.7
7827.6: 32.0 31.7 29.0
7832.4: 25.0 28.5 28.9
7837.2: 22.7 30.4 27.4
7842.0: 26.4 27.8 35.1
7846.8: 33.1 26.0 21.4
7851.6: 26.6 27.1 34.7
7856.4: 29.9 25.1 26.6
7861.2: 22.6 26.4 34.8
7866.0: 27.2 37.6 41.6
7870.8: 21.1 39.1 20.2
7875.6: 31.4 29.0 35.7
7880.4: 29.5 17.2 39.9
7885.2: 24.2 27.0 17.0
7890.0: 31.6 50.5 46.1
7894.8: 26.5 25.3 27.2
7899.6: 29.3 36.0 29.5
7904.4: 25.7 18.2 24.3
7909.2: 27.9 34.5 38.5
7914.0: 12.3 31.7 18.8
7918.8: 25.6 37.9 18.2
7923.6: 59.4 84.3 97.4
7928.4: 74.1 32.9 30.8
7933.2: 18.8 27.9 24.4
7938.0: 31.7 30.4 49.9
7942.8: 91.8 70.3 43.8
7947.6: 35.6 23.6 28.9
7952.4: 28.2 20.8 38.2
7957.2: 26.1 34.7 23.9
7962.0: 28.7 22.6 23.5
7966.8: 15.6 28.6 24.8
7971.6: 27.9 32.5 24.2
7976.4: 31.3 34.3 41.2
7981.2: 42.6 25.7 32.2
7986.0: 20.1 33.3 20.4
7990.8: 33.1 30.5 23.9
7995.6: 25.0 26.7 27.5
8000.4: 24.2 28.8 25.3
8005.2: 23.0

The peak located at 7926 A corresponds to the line [S II] 6716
